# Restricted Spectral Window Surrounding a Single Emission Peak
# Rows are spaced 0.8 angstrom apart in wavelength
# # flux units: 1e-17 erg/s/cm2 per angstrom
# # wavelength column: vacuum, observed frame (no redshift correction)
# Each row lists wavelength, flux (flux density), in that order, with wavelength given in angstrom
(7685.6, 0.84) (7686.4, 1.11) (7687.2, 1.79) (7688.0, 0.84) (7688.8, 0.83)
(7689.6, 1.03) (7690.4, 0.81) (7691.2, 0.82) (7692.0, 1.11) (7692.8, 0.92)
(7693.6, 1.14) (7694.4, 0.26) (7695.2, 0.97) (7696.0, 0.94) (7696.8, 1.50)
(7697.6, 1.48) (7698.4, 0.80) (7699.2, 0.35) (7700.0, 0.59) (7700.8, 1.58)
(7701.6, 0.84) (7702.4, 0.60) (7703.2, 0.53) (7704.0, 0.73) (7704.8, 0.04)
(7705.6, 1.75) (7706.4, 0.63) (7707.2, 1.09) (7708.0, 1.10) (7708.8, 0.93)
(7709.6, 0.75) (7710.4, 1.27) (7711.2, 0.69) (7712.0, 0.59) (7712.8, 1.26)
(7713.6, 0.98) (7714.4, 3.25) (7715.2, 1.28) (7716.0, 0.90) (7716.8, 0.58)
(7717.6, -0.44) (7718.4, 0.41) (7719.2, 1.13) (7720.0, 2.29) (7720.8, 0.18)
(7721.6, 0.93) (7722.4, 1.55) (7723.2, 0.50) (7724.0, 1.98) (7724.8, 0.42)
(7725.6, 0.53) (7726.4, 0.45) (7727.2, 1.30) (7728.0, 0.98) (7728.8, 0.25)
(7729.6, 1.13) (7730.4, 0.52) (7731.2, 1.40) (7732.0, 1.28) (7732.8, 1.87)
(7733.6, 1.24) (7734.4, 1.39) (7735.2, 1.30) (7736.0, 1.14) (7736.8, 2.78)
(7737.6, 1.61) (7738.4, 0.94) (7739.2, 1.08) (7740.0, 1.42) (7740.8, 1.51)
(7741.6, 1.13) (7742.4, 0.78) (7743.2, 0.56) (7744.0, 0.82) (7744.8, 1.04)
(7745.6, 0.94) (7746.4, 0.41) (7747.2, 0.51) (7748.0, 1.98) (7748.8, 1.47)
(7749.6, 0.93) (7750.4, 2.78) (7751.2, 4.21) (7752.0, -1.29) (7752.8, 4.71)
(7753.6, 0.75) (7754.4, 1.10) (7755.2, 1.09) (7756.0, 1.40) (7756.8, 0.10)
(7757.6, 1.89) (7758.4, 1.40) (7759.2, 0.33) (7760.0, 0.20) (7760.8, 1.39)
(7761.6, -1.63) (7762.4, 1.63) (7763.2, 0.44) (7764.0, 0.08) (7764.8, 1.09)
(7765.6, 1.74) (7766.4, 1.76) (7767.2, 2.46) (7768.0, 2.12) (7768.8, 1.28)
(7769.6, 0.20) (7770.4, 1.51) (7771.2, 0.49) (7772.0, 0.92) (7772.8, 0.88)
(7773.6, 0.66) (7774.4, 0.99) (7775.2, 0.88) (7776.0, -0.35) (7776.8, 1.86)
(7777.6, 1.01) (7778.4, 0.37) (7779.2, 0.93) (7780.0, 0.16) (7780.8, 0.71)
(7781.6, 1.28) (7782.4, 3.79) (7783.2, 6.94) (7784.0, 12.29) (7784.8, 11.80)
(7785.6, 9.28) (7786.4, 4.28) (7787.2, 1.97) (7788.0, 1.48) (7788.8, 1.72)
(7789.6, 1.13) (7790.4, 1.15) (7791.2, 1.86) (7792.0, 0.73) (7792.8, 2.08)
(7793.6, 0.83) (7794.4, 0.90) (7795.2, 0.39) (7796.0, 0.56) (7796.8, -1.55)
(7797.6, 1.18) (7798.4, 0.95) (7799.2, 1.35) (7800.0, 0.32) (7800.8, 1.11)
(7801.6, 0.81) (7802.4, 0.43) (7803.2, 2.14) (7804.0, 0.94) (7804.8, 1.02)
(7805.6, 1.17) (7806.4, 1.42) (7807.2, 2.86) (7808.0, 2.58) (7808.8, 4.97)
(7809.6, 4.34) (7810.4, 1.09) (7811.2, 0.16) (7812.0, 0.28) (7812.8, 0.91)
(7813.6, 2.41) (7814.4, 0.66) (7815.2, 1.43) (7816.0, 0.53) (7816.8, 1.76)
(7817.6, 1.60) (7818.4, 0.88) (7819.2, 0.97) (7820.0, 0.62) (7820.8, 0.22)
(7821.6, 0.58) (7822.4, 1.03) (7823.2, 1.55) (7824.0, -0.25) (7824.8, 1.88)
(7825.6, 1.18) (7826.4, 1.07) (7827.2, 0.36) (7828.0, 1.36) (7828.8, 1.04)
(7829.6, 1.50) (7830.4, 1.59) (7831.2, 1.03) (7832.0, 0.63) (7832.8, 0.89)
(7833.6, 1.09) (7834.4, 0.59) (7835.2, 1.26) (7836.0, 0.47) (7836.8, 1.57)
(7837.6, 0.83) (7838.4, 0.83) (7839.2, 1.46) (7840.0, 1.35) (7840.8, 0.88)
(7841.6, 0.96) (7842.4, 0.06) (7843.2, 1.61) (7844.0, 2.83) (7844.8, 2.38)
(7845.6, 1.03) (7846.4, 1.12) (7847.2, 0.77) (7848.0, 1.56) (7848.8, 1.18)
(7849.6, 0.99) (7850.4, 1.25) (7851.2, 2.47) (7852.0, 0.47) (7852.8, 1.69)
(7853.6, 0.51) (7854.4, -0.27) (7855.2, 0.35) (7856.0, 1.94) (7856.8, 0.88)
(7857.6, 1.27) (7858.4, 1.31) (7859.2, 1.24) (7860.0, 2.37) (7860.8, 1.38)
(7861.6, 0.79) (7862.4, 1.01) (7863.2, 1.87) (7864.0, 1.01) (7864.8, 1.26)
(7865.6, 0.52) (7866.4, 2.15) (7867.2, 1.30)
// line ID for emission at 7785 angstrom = H-alpha 6563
